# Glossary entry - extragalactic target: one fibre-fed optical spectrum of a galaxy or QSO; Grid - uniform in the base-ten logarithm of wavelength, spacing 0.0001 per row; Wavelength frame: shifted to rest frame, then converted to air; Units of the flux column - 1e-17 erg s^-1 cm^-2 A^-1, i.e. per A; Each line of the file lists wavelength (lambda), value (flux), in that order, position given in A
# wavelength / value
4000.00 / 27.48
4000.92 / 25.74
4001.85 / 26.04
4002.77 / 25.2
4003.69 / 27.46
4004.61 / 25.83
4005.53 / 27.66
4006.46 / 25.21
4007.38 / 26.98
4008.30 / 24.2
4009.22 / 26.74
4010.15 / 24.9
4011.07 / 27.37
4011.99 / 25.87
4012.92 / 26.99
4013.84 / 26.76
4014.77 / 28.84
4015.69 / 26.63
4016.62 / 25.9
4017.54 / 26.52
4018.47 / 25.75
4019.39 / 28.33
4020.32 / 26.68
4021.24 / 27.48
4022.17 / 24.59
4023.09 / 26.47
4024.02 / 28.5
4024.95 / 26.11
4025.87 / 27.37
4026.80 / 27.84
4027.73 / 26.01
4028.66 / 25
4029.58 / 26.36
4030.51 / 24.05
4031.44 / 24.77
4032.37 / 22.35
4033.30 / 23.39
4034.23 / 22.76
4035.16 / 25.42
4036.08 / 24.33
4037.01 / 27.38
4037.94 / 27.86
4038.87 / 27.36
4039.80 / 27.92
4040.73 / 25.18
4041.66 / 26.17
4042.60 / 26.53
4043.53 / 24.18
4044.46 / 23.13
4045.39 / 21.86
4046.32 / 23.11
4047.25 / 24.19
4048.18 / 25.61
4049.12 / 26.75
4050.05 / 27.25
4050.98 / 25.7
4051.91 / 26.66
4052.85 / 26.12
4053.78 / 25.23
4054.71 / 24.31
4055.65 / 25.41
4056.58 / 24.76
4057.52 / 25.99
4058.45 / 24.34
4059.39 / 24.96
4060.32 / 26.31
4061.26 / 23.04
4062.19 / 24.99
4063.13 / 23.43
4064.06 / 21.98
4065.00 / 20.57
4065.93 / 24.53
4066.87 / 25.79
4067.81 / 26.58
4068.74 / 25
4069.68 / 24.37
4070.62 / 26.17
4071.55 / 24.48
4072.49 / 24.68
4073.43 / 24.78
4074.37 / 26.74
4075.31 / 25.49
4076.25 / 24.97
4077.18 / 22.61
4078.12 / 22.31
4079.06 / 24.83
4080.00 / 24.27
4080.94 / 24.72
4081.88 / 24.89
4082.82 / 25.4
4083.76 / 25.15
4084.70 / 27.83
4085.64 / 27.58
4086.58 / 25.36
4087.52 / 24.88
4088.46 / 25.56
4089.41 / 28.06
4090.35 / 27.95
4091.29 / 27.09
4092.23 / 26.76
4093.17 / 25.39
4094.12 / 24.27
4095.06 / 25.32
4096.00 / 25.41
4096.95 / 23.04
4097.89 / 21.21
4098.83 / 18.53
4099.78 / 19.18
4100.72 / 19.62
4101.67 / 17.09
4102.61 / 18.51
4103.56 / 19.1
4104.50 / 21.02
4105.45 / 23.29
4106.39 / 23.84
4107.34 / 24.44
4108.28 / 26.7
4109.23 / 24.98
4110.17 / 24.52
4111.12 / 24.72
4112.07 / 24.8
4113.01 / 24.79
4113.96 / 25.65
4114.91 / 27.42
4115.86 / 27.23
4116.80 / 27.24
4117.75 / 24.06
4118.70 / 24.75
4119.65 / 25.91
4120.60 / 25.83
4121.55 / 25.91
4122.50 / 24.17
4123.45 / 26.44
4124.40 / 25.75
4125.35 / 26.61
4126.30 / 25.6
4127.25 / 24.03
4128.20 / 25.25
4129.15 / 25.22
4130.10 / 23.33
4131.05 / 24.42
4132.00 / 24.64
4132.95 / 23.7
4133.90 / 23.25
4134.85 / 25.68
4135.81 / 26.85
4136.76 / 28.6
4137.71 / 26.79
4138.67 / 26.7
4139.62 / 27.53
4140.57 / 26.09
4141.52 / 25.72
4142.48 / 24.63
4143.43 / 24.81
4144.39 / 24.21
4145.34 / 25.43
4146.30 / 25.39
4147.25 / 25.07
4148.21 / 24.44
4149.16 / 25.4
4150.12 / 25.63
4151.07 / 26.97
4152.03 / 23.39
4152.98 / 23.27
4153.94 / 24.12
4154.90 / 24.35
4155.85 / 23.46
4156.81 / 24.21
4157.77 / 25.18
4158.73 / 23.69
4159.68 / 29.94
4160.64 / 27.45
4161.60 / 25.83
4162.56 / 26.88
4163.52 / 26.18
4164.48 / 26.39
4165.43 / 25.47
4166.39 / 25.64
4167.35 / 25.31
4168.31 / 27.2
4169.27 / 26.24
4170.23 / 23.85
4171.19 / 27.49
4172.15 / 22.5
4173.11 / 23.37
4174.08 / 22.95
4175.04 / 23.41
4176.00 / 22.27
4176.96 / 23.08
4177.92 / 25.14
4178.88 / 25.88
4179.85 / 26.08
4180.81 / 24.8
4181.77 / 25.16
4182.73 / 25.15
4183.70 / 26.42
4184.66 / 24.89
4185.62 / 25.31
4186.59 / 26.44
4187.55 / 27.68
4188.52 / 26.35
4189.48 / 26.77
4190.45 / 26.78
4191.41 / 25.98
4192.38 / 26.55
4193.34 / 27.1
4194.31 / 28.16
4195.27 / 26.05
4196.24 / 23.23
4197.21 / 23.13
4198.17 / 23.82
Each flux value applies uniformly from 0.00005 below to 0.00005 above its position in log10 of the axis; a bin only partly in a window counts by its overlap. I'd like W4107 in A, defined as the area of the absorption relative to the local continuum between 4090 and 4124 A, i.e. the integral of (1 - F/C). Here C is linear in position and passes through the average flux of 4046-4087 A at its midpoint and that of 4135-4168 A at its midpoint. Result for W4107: 1.7 A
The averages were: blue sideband 25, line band 24.1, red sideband 25.6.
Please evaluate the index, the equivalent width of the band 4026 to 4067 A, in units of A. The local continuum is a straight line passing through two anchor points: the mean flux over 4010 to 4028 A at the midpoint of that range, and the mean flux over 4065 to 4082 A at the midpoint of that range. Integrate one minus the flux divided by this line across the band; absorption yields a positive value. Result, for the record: 1.1 A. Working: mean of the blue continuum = 26.8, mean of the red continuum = 24.7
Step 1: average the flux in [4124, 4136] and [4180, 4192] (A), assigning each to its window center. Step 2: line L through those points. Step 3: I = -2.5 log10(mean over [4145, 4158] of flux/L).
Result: 0.03 mag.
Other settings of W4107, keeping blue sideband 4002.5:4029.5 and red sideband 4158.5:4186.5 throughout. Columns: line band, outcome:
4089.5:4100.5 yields 0.8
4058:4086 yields 1.5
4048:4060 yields 0.3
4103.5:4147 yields 0.8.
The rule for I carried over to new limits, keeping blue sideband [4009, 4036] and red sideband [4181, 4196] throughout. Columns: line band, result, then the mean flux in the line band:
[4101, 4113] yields 0.15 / 22.8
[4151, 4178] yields 0.05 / 25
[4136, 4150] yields 0.02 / 25.8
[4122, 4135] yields 0.06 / 24.9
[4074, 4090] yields 0.03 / 25.3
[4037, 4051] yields 0.02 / 25.6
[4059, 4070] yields 0.08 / 24.3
